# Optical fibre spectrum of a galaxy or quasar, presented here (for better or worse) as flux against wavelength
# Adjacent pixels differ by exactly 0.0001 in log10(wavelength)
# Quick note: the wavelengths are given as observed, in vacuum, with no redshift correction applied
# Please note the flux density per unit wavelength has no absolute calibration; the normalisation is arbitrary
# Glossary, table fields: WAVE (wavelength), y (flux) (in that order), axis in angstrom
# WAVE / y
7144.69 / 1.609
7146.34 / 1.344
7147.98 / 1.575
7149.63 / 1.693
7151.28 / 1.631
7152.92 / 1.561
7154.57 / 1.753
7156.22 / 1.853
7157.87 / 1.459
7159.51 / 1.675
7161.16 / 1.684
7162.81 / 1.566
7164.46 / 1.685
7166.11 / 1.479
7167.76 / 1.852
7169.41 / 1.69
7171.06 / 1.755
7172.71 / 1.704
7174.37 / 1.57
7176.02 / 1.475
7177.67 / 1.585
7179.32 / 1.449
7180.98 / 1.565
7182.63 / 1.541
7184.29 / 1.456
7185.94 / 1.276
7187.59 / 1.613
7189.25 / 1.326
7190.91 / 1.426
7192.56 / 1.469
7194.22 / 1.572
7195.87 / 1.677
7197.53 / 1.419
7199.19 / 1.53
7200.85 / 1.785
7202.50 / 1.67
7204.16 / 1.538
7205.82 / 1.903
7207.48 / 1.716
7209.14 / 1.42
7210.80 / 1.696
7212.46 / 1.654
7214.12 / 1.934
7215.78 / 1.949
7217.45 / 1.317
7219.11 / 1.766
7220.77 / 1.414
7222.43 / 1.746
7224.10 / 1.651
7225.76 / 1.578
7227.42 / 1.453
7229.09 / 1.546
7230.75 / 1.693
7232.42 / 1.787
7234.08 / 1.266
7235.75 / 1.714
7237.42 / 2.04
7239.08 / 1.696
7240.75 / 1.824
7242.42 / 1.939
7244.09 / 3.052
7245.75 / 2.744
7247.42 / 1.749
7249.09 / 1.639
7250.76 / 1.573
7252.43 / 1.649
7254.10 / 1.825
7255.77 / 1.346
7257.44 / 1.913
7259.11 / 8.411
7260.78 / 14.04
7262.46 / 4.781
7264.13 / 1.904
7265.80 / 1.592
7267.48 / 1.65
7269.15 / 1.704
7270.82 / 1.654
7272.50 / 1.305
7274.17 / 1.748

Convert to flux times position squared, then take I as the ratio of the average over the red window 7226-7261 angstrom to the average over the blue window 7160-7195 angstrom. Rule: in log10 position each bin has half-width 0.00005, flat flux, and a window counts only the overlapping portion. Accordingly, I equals 1.6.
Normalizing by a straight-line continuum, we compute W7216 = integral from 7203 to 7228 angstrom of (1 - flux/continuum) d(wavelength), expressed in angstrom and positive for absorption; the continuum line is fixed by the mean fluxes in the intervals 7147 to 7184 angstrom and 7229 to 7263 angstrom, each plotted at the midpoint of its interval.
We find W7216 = 7.78 angstrom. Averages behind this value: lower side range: 1.62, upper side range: 2.88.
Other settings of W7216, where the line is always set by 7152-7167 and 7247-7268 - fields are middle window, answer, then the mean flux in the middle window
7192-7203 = 3.5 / 1.59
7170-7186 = 3.4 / 1.55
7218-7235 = 7.6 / 1.59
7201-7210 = 3.0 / 1.66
